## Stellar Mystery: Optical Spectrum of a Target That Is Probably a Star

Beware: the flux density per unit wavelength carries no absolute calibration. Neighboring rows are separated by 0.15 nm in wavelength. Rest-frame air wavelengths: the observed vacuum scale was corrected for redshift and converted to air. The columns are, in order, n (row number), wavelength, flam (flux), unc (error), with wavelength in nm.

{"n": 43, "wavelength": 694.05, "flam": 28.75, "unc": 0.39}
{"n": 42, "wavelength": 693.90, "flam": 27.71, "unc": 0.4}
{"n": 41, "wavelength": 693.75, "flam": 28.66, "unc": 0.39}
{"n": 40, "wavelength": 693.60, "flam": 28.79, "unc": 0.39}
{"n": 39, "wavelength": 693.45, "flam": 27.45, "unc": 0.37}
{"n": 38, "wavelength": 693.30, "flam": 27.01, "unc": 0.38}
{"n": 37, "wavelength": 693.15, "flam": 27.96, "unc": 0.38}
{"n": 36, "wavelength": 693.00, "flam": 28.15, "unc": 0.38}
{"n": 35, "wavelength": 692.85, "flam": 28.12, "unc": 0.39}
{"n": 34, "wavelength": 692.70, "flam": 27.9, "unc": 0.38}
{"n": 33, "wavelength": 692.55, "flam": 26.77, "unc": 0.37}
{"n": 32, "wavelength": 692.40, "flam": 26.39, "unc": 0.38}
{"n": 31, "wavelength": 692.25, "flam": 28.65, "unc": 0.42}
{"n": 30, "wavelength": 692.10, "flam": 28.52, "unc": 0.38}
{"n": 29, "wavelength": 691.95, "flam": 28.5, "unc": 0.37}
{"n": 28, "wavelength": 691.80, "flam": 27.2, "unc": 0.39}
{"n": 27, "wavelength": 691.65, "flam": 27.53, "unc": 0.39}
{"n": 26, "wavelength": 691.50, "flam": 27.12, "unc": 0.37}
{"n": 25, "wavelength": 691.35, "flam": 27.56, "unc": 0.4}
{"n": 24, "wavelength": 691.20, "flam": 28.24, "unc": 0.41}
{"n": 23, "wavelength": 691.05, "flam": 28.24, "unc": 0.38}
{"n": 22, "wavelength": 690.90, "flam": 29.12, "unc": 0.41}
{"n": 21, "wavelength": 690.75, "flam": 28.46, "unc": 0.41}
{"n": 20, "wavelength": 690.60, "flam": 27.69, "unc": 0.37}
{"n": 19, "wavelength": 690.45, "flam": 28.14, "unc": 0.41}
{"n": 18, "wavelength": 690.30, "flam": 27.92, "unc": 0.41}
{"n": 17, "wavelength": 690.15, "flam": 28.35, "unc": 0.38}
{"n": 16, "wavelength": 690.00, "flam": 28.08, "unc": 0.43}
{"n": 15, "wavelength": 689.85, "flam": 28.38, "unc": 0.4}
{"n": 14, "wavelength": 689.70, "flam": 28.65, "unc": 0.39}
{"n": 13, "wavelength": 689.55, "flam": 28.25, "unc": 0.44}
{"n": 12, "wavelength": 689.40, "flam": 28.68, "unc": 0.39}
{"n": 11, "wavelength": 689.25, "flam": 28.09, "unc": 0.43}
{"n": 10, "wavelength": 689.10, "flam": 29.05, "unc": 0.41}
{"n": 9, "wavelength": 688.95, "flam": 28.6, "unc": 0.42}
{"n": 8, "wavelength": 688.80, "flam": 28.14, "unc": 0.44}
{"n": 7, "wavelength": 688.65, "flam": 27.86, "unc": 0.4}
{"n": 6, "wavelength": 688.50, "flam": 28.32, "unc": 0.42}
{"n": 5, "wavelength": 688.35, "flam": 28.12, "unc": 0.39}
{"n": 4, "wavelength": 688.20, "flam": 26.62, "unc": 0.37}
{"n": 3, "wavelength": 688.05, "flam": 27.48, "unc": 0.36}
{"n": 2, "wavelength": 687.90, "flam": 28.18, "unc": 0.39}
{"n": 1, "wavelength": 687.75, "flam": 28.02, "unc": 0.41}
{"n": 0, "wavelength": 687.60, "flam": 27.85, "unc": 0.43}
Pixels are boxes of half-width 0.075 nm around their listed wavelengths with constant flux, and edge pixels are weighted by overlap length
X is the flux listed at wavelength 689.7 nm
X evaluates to 28.65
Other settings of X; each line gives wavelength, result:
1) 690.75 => 28.46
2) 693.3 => 27.01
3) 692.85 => 28.12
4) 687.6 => 27.85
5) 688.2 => 26.62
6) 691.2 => 28.24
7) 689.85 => 28.38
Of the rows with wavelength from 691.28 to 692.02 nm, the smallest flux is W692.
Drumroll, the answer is 27.12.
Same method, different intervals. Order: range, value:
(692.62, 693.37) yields 27.01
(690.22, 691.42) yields 27.56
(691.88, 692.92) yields 26.39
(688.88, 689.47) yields 28.09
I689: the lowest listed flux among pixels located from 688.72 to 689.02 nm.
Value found 28.14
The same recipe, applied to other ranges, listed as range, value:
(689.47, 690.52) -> 27.92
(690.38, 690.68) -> 27.69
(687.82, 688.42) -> 26.62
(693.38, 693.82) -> 27.45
